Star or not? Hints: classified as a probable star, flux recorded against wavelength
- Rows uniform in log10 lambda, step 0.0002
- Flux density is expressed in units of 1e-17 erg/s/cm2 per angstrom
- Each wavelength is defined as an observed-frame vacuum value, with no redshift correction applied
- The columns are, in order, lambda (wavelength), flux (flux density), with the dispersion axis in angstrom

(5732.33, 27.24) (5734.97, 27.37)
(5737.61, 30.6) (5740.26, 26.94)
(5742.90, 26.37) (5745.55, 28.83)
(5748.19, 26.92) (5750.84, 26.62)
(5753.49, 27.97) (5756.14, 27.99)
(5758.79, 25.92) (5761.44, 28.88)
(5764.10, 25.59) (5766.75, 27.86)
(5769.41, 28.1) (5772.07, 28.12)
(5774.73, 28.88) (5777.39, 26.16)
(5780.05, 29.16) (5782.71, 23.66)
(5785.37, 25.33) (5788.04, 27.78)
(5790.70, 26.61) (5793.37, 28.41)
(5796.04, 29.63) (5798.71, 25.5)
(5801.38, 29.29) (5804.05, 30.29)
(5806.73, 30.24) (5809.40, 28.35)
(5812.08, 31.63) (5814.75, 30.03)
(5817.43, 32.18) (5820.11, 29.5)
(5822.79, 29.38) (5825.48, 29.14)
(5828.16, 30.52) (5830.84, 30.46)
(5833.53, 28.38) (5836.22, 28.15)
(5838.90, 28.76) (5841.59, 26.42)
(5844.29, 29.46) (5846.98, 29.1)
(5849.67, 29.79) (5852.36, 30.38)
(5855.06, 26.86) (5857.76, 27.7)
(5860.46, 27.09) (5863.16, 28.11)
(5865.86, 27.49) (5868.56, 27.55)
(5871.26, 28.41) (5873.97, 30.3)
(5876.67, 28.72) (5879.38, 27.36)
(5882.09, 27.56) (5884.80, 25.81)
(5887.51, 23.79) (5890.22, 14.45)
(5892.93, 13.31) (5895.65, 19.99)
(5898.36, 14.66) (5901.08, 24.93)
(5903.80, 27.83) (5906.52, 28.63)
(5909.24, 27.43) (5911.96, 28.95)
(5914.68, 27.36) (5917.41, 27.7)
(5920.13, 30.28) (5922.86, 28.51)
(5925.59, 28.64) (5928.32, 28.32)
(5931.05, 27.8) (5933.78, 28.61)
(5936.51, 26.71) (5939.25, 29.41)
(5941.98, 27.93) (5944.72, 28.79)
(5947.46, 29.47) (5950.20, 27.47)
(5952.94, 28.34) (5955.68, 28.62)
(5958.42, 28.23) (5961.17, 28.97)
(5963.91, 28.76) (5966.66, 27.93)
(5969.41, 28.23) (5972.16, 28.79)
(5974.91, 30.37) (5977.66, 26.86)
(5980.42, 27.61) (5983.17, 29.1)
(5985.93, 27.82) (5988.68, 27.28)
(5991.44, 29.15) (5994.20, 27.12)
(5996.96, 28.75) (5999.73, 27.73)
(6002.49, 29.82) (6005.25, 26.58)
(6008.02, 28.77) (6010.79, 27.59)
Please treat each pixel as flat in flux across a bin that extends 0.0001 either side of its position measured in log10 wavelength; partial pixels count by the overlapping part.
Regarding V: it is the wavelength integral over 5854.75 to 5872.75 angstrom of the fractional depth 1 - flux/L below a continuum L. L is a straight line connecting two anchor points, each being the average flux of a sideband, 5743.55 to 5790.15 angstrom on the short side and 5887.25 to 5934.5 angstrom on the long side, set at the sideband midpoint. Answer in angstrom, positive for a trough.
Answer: -1.32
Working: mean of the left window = 27.3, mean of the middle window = 27.7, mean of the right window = 25.1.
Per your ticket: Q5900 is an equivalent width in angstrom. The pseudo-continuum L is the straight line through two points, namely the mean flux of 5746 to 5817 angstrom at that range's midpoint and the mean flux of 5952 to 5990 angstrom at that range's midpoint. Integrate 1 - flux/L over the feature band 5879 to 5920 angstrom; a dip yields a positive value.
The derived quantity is 6.0 angstrom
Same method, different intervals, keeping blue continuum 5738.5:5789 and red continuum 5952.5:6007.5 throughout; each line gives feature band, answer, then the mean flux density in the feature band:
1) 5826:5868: -1.4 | 28.6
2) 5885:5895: 3.4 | 18.4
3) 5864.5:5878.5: -0.3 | 28.5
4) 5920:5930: -0.2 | 28.7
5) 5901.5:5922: -0.1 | 28.2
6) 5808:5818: -1.1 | 30.4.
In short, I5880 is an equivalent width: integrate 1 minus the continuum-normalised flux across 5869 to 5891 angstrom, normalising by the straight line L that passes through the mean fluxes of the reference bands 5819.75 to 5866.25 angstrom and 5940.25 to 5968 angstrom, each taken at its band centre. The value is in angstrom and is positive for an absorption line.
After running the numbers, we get 1.9 angstrom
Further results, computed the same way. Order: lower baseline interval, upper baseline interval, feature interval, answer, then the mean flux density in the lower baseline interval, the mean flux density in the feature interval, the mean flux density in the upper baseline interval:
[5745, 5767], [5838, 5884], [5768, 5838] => -2.3 angstrom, 27.3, 28.7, 28.3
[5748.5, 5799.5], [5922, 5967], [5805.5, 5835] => -2.6 angstrom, 27.3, 30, 28.4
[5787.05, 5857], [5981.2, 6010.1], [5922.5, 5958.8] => 0.2 angstrom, 29.1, 28.3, 28.2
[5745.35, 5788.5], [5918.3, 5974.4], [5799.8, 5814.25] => -1.2 angstrom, 27.2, 29.9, 28.5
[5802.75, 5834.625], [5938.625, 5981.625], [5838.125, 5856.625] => 0.6 angstrom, 30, 28.7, 28.5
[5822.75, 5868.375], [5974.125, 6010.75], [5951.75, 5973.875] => -0.2 angstrom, 28.6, 28.5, 28.2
